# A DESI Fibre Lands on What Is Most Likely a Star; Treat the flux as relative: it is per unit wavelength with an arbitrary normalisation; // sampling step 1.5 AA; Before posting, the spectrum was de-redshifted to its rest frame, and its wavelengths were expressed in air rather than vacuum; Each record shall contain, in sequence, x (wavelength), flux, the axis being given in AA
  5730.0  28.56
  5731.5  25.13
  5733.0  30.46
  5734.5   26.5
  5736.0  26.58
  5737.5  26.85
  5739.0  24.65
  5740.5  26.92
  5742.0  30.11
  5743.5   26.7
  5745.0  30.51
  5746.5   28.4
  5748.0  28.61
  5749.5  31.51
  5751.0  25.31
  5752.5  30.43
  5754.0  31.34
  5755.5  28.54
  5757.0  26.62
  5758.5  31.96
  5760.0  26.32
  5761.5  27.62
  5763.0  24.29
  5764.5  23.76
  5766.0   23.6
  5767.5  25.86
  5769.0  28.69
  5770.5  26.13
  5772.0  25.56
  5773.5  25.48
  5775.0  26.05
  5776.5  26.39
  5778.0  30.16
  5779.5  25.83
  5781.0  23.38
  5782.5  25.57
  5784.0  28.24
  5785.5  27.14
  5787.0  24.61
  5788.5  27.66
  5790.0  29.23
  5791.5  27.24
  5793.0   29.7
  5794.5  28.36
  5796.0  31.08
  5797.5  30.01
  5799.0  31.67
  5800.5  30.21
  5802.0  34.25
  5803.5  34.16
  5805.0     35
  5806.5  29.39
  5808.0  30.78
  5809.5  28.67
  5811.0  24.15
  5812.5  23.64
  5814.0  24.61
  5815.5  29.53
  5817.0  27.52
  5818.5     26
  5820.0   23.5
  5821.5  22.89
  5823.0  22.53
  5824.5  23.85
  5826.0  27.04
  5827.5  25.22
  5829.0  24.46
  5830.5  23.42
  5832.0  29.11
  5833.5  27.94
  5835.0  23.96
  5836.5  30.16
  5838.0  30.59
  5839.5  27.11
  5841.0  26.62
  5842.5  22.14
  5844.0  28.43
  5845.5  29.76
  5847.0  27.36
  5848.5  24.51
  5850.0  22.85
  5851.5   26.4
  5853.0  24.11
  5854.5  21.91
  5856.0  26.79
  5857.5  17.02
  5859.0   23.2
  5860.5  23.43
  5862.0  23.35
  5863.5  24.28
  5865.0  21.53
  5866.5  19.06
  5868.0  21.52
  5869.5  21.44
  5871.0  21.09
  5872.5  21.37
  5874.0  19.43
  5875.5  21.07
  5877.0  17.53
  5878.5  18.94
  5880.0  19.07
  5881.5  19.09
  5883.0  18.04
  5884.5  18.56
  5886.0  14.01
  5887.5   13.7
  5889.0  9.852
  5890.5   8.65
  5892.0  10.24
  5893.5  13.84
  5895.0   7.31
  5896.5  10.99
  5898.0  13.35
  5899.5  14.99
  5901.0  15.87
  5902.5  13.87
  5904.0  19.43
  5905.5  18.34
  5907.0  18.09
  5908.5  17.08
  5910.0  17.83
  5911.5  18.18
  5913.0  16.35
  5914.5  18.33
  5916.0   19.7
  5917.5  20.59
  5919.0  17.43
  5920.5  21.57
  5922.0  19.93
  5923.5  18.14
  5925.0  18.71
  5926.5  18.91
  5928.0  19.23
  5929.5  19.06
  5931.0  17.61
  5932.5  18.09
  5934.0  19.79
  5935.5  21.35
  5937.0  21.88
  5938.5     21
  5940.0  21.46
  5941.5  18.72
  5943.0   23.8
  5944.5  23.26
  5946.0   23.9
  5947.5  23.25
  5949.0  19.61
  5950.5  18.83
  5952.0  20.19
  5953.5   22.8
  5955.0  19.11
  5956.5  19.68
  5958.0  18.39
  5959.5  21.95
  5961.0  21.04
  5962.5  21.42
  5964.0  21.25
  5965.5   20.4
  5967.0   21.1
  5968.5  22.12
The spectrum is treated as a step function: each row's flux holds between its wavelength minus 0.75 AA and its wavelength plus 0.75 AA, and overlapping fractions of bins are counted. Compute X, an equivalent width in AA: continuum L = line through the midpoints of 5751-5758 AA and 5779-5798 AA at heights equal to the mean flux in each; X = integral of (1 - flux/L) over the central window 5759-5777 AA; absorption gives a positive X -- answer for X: 1.6 AA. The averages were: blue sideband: 28.9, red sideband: 27.5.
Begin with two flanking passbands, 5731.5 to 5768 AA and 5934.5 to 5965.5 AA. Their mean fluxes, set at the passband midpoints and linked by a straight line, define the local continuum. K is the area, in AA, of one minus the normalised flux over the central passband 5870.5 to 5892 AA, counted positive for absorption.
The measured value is 6.0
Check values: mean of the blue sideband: 27.6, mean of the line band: 16.9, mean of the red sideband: 21.1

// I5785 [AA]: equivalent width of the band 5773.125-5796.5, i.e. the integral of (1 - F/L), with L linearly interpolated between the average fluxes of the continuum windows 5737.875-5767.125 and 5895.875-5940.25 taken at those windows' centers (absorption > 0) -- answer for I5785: -1.3 AA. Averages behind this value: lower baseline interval 27.7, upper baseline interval 18.2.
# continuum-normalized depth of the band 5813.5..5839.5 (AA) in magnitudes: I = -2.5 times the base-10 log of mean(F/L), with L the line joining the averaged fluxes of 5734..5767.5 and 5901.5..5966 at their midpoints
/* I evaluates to -0.076 mag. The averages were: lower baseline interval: 27.6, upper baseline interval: 19.7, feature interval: 26.1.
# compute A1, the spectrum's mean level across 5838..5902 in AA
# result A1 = 19.9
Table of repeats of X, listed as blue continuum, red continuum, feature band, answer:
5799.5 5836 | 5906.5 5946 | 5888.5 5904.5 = 6.72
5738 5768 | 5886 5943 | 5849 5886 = -1.79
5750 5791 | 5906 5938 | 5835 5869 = -2.90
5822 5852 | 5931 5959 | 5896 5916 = 5.40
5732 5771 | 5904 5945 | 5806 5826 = -1.10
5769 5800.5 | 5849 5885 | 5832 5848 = -2.78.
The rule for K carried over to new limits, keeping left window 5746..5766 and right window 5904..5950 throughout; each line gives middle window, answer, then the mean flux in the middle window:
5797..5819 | -3.4 AA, 29.3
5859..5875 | 0.6 AA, 21.7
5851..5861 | 0.0 AA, 23.2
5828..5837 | -0.8 AA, 26.4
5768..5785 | 0.3 AA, 26.5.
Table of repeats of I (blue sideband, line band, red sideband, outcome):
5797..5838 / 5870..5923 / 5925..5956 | 0.35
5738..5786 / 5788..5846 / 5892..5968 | -0.13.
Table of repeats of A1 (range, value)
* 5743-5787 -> 27.2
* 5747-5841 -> 27.5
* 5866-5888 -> 19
